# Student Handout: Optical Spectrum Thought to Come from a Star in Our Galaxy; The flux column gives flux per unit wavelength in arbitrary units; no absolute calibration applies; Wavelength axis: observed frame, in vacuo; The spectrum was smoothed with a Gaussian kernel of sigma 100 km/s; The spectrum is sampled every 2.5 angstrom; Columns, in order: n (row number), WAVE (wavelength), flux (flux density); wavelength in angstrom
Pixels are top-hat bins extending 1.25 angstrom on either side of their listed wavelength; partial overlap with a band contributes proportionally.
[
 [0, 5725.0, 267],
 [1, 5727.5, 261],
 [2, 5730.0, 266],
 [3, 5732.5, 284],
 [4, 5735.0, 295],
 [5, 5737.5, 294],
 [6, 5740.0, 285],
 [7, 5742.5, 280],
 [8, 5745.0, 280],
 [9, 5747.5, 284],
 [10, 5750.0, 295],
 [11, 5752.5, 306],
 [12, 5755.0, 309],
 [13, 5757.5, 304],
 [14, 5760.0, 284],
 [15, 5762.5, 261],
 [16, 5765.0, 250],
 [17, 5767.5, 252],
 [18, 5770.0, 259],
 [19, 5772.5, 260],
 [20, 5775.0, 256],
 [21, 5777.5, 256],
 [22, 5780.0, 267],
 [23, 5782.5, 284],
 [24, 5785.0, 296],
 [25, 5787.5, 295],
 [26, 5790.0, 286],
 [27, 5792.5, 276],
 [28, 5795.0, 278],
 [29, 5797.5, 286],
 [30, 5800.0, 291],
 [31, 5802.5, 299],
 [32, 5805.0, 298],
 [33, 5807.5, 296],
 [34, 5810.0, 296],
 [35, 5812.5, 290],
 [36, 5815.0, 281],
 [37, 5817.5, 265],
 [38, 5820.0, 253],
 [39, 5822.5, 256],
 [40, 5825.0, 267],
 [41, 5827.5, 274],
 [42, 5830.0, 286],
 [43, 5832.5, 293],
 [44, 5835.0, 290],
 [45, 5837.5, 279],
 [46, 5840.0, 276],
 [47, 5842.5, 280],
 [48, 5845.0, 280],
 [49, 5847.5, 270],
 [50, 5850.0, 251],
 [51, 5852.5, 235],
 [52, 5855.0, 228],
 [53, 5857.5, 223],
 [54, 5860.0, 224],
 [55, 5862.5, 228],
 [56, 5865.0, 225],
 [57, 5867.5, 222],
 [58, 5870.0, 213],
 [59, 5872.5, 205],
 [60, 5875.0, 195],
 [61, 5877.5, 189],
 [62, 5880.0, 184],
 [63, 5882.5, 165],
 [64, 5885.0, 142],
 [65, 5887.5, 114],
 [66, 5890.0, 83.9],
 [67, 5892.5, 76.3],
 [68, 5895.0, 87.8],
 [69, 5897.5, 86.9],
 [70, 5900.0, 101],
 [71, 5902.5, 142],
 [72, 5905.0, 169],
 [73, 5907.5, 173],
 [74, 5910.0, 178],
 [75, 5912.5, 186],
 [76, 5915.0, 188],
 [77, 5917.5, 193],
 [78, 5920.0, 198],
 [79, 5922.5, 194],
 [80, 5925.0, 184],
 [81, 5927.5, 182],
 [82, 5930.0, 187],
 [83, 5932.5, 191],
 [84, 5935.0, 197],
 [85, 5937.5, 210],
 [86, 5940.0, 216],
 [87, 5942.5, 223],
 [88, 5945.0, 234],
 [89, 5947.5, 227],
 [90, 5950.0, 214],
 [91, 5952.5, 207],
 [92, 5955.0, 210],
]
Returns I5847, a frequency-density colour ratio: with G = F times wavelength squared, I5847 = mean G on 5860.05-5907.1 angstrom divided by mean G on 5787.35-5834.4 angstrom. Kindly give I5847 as 0.6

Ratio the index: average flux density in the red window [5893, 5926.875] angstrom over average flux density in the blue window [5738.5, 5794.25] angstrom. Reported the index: 0.6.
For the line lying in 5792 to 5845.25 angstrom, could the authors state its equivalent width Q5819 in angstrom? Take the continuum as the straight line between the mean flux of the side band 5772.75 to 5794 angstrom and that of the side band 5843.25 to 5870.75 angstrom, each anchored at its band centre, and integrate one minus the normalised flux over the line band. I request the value -5.0 angstrom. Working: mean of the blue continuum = 276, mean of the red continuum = 237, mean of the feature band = 281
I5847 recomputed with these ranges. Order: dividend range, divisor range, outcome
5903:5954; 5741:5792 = 0.75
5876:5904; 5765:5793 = 0.48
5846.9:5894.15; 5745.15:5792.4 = 0.71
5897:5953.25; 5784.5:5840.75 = 0.69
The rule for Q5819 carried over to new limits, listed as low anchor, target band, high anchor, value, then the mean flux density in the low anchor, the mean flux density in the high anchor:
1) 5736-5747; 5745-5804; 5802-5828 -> 0.5 angstrom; 285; 279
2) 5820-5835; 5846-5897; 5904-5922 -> 9.8 angstrom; 275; 184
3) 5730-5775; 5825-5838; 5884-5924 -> -4.6 angstrom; 280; 145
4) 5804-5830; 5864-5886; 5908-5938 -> 3.5 angstrom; 278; 190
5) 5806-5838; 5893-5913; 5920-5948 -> 7.8 angstrom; 279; 203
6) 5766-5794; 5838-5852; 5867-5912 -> -4.9 angstrom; 271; 151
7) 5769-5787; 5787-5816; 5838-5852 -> -2.1 angstrom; 270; 270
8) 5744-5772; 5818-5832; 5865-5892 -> -3.1 angstrom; 280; 171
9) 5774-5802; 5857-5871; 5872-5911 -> -3.5 angstrom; 280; 142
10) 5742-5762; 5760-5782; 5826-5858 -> 2.1 angstrom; 292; 268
